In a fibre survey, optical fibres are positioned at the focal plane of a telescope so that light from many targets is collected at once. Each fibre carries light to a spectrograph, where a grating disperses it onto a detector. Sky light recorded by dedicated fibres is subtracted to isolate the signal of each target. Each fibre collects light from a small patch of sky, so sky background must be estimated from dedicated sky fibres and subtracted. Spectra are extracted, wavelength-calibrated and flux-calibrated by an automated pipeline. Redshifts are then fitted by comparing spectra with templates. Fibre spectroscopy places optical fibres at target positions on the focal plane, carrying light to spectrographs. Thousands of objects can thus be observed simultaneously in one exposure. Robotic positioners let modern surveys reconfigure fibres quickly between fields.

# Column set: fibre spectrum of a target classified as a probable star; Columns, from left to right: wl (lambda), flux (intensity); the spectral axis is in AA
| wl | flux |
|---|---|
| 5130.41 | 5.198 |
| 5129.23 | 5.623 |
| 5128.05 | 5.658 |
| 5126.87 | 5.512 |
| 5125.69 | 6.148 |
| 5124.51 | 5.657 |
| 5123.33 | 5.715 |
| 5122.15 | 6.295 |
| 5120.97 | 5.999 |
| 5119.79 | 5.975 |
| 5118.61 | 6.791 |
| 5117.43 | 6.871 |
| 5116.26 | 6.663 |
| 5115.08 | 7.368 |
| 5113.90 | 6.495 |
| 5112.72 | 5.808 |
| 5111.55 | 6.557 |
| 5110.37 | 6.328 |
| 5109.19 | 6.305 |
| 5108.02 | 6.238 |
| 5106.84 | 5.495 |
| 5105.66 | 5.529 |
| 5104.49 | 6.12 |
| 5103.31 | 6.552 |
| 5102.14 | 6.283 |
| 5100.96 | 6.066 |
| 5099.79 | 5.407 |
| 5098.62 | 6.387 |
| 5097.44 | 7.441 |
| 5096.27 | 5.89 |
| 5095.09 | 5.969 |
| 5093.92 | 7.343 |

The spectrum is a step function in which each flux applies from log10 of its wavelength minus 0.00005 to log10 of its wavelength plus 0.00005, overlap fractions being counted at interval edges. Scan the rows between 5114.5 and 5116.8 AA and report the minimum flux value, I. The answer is 6.663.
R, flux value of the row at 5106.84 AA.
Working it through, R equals 5.495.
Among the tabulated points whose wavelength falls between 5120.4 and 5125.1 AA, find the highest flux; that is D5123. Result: 6.295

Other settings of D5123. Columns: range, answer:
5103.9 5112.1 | 6.557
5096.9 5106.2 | 7.441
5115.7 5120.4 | 6.871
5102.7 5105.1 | 6.552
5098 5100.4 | 6.387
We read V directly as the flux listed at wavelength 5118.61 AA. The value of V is 6.791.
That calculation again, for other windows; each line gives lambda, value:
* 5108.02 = 6.238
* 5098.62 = 6.387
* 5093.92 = 7.343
